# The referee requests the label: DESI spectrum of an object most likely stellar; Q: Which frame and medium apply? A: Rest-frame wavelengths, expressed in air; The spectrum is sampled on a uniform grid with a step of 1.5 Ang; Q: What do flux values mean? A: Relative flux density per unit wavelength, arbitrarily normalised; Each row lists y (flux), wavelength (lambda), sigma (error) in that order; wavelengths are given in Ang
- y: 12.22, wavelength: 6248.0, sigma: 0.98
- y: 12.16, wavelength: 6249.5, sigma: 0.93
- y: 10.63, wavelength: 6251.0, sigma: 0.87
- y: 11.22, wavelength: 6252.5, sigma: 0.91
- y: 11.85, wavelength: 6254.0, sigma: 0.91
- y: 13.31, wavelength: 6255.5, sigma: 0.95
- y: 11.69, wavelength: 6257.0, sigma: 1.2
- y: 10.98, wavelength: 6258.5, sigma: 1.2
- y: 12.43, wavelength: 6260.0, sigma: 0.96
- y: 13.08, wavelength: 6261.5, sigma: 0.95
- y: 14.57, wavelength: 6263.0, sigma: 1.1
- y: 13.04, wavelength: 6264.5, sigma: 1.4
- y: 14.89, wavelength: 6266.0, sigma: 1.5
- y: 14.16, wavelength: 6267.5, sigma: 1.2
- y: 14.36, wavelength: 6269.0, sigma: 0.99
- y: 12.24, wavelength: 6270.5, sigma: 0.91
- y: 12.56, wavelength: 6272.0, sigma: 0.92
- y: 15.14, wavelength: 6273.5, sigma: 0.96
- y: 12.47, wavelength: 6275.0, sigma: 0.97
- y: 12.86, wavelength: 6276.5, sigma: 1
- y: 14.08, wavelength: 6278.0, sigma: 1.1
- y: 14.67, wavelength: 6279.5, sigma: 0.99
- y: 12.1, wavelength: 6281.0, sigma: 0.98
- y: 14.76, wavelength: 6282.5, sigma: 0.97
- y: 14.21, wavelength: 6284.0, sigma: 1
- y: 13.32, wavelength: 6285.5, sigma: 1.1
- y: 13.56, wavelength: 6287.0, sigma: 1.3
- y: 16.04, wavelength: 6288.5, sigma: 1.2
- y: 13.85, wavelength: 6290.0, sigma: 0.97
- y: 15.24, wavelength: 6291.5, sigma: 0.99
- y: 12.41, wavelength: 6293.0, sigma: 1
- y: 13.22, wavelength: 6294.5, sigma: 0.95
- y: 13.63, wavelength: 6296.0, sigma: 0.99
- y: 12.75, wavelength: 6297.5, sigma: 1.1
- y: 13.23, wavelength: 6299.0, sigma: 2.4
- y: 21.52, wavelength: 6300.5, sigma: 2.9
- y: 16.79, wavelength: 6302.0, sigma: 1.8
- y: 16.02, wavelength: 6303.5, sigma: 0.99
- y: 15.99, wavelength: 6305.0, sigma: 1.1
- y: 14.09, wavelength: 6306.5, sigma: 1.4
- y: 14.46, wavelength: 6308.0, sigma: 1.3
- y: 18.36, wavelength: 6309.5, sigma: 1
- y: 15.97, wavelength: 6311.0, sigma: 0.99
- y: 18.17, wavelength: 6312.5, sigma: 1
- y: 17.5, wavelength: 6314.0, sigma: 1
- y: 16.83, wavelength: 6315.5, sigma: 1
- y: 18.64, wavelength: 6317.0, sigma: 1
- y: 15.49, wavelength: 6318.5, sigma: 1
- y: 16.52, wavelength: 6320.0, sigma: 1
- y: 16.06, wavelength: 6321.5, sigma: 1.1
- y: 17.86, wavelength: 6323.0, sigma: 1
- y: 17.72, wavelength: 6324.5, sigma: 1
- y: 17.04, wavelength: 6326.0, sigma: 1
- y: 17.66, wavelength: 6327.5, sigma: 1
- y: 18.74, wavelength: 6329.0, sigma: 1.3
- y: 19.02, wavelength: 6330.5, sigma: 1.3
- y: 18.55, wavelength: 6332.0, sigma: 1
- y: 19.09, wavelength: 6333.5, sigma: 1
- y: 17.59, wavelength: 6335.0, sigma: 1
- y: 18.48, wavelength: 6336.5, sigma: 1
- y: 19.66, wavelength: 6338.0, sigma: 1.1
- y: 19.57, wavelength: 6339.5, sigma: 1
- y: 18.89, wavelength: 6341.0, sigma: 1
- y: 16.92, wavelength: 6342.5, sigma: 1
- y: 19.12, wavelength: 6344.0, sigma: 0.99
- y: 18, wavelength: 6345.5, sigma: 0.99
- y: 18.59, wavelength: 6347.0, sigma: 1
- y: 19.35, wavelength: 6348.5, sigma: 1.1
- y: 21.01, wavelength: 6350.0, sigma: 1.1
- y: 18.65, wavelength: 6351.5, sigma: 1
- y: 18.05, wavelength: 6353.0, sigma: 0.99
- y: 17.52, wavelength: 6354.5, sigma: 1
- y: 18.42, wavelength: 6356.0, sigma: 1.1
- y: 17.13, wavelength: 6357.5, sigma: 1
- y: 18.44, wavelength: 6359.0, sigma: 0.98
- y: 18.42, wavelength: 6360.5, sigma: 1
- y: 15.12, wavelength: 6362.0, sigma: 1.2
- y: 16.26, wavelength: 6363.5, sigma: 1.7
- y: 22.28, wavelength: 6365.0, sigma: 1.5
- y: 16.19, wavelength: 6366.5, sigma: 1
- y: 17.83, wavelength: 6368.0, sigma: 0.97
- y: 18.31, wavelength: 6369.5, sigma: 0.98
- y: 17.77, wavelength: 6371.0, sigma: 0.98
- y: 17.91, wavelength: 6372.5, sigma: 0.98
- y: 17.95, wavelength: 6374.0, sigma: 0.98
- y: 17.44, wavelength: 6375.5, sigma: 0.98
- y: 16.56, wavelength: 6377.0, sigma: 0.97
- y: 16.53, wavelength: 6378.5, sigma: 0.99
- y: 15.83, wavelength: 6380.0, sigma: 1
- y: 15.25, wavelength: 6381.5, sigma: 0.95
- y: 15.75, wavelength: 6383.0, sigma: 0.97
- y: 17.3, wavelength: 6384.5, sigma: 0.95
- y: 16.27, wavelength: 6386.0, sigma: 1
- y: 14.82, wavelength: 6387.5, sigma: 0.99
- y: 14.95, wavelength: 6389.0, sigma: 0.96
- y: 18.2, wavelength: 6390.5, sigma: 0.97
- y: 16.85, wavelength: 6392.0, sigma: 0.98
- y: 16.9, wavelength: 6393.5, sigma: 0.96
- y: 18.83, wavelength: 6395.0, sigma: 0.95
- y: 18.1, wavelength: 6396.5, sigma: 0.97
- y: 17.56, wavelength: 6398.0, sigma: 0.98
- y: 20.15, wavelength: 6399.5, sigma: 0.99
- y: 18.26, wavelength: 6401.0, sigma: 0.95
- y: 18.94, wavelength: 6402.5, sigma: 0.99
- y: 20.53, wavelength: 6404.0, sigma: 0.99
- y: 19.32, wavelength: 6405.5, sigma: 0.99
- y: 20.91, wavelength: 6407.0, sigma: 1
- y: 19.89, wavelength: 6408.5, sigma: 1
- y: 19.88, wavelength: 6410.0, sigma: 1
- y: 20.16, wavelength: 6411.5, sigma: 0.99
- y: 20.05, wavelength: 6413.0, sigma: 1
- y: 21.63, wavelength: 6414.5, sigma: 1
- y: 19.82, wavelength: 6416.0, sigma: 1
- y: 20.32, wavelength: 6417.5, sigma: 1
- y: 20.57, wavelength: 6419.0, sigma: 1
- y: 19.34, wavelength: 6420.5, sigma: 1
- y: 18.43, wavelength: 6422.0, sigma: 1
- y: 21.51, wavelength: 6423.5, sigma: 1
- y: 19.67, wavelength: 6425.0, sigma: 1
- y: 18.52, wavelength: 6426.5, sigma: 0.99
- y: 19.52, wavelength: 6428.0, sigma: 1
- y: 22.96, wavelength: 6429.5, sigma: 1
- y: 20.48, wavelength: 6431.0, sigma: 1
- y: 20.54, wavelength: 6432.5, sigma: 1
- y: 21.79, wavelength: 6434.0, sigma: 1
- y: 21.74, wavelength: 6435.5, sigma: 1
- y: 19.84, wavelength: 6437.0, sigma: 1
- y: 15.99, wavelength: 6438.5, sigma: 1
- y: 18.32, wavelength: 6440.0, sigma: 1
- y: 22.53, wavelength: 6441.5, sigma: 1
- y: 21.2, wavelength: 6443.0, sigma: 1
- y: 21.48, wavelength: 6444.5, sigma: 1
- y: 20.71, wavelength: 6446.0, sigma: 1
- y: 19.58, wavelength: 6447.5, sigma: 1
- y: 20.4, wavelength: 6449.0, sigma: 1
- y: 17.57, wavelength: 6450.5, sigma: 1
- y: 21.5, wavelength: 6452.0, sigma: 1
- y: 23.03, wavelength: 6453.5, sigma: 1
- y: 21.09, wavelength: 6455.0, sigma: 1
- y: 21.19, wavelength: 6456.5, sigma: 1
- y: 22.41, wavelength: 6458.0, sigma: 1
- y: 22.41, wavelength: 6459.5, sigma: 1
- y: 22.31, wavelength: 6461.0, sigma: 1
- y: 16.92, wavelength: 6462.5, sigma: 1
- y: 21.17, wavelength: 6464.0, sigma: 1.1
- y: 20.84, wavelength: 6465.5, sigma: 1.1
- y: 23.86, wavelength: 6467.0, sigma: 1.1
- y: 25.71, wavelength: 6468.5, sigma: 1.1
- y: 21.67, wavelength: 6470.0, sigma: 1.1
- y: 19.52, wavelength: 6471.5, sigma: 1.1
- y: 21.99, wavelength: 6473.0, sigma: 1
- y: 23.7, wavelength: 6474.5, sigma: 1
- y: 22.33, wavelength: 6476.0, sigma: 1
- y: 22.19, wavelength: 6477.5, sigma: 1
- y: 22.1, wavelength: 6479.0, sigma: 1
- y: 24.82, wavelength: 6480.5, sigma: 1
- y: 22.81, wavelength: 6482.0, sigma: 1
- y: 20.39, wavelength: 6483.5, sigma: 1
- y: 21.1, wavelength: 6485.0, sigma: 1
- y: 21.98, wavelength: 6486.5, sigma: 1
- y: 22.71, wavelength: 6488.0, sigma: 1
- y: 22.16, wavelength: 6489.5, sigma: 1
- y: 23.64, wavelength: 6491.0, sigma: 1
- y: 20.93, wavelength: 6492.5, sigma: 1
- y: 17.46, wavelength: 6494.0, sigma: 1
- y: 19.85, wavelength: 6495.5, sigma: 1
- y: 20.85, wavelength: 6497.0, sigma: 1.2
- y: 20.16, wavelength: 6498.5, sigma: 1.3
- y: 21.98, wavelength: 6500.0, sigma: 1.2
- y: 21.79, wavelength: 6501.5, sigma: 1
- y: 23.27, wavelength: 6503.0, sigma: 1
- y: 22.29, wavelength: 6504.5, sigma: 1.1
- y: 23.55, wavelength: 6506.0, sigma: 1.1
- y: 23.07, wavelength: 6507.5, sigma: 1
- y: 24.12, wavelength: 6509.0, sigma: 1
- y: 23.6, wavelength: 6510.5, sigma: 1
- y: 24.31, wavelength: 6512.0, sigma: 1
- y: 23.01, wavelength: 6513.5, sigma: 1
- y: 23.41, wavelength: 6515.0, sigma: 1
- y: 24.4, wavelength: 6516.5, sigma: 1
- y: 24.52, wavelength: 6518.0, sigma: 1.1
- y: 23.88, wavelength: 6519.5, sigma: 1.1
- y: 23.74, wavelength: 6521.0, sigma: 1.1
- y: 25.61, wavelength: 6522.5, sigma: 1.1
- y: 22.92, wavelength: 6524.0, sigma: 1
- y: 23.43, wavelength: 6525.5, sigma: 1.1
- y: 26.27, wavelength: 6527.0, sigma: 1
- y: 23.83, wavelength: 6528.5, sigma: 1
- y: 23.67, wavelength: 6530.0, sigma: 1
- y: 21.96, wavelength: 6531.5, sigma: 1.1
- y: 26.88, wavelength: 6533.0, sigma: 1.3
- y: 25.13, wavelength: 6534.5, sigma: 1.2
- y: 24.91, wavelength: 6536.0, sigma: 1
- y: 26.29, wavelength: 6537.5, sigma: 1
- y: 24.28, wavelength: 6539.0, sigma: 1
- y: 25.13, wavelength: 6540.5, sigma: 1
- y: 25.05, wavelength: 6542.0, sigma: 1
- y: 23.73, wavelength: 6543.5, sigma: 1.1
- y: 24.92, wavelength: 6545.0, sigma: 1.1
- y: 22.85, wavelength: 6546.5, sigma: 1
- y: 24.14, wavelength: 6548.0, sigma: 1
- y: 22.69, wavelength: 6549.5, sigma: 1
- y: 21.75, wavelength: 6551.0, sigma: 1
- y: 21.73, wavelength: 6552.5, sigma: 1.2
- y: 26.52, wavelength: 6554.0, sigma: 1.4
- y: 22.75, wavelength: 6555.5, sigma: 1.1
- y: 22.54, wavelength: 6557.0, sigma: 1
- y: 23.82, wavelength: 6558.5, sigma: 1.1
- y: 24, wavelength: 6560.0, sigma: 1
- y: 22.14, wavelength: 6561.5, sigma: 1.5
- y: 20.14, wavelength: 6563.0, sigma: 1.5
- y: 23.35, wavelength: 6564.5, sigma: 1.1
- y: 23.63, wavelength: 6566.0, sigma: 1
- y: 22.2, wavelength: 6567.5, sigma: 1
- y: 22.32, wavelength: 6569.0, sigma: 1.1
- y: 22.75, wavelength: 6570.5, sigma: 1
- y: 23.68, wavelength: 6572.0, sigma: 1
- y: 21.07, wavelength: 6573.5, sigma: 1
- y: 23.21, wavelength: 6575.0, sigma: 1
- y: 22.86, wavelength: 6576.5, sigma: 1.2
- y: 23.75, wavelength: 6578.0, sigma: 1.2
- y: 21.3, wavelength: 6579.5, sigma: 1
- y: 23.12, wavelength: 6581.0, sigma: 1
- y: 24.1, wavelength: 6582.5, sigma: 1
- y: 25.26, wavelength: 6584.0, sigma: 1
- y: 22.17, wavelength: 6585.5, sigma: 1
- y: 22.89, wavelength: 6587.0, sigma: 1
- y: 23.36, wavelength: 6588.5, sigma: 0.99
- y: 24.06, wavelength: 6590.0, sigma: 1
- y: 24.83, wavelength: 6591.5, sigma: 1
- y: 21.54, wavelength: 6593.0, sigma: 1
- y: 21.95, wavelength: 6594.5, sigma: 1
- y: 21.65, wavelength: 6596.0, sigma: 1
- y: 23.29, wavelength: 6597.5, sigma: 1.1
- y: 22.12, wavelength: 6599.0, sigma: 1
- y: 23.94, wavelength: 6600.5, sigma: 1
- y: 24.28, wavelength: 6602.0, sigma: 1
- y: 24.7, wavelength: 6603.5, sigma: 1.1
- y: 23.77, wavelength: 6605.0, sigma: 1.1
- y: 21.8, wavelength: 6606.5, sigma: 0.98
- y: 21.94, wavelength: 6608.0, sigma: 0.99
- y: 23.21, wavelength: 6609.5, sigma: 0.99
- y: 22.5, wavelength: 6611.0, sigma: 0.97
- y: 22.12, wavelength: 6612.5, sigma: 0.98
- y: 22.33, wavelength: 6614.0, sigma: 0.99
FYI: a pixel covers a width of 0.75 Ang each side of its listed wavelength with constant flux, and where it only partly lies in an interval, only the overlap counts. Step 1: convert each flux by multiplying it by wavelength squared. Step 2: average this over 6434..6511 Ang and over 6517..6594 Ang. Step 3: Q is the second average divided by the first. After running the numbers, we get 1.12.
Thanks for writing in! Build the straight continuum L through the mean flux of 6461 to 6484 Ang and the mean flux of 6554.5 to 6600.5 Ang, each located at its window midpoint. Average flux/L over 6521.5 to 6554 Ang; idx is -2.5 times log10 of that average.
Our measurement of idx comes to -0.08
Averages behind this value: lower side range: 22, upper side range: 22.9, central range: 24.2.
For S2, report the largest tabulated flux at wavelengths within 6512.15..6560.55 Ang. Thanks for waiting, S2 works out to 26.88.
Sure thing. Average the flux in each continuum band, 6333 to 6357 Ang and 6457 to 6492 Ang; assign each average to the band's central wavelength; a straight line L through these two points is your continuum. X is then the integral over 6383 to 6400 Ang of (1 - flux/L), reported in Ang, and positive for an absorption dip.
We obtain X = 2.3 Ang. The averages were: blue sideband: 18.7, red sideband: 22.1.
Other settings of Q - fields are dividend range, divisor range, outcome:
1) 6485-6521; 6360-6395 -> 1.37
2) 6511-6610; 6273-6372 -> 1.51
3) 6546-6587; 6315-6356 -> 1.36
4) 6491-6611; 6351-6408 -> 1.38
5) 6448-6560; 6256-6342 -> 1.57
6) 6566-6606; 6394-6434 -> 1.23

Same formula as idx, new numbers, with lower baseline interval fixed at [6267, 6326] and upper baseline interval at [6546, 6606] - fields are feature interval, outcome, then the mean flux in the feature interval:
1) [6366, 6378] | -0.01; 17.5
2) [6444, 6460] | -0.08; 21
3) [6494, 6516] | -0.07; 22.4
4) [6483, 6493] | -0.07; 21.9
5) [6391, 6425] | -0.07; 19.4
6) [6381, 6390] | 0.12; 15.8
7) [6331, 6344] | -0.15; 18.6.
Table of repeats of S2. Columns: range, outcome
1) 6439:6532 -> 26.27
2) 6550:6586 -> 26.52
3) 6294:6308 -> 21.52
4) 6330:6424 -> 22.28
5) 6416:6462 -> 23.03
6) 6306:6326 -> 18.64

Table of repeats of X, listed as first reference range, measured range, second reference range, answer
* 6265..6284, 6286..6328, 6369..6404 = -3.3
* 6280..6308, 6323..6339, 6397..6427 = -2.1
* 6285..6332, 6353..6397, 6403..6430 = 3.2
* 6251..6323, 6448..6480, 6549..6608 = -3.2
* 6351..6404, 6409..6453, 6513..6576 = -1.7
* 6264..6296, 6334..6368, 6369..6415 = -3.9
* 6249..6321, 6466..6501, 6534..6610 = -2.4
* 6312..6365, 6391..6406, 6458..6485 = 1.0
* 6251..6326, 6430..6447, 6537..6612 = -1.2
